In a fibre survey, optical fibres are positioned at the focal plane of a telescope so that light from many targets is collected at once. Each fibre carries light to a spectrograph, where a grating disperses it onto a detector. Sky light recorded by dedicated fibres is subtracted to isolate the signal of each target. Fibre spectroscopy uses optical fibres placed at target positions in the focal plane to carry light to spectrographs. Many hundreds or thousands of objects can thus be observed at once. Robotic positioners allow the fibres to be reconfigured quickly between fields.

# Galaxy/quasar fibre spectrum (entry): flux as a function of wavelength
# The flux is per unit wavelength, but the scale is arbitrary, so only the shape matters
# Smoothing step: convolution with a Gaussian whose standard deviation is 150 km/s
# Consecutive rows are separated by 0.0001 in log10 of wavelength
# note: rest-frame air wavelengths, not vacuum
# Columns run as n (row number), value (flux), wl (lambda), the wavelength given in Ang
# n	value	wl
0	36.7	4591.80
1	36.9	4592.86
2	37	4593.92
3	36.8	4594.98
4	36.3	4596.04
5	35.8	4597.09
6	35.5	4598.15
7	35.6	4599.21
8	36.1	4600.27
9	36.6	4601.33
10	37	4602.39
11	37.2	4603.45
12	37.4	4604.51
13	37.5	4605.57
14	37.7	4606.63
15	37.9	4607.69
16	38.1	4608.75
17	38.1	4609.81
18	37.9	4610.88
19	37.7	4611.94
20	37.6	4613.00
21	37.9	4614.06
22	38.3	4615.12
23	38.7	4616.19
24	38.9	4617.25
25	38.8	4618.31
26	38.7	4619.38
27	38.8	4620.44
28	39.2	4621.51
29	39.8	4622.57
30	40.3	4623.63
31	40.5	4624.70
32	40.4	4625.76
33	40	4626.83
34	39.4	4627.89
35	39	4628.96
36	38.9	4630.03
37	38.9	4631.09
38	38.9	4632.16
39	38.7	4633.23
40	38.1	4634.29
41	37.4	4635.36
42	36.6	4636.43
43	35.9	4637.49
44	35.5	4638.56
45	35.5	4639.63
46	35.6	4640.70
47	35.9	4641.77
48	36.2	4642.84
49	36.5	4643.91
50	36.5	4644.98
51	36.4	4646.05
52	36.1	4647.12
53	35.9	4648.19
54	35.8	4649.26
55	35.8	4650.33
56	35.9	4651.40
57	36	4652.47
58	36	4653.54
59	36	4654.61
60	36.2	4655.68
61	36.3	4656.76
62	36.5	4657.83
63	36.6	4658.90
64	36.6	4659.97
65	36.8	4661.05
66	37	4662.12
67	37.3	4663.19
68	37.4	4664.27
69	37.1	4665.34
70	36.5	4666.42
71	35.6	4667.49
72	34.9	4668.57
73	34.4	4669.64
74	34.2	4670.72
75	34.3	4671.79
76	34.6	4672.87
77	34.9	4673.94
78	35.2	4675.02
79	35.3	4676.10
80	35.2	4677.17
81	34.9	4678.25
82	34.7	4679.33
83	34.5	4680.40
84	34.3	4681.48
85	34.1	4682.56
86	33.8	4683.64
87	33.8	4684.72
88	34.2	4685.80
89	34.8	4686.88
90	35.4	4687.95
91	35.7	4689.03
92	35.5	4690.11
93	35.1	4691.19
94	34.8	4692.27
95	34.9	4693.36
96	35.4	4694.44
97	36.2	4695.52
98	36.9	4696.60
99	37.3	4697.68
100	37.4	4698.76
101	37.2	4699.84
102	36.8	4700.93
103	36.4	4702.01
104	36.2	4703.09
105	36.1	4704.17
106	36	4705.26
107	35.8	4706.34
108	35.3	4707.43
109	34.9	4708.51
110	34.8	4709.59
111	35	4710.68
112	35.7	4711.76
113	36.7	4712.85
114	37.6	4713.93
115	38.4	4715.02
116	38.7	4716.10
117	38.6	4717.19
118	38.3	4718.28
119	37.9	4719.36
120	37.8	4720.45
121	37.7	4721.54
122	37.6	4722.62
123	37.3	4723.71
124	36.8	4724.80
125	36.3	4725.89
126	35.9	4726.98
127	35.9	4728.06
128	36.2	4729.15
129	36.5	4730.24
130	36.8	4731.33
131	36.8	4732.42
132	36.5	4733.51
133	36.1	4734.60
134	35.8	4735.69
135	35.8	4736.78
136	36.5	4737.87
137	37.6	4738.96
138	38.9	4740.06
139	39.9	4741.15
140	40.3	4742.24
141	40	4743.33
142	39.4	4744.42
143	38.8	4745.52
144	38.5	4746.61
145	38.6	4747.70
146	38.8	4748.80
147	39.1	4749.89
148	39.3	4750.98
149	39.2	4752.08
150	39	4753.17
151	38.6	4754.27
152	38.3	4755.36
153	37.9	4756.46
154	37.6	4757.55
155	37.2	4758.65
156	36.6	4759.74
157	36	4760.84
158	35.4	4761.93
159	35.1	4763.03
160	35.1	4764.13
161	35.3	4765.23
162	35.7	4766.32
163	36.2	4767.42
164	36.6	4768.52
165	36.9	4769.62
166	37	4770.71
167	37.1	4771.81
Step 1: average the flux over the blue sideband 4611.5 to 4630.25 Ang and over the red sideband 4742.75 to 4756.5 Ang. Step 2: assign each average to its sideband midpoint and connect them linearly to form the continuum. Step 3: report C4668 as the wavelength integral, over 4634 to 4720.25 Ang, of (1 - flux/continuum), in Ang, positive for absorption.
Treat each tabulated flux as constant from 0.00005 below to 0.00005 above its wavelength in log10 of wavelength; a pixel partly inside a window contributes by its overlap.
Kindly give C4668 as 6.71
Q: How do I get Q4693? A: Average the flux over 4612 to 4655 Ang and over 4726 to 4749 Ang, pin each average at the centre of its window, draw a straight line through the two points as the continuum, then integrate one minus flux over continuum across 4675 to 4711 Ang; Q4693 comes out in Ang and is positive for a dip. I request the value 2.08 Ang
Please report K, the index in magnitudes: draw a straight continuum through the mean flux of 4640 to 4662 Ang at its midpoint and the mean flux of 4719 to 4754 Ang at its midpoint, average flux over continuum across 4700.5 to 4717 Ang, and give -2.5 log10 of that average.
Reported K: 0.03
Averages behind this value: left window 36.2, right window 37.7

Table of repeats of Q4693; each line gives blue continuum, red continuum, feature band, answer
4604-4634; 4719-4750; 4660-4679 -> 1.3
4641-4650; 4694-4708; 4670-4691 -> 0.9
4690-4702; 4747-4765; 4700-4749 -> -0.4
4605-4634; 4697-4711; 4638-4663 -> 1.1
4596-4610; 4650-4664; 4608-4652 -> -1.3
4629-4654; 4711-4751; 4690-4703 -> 0.4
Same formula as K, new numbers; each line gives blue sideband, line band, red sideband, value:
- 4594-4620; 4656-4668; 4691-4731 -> 0.008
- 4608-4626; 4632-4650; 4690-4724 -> 0.049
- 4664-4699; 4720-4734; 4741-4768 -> 0.002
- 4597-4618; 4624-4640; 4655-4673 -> -0.042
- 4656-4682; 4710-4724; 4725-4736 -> -0.038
